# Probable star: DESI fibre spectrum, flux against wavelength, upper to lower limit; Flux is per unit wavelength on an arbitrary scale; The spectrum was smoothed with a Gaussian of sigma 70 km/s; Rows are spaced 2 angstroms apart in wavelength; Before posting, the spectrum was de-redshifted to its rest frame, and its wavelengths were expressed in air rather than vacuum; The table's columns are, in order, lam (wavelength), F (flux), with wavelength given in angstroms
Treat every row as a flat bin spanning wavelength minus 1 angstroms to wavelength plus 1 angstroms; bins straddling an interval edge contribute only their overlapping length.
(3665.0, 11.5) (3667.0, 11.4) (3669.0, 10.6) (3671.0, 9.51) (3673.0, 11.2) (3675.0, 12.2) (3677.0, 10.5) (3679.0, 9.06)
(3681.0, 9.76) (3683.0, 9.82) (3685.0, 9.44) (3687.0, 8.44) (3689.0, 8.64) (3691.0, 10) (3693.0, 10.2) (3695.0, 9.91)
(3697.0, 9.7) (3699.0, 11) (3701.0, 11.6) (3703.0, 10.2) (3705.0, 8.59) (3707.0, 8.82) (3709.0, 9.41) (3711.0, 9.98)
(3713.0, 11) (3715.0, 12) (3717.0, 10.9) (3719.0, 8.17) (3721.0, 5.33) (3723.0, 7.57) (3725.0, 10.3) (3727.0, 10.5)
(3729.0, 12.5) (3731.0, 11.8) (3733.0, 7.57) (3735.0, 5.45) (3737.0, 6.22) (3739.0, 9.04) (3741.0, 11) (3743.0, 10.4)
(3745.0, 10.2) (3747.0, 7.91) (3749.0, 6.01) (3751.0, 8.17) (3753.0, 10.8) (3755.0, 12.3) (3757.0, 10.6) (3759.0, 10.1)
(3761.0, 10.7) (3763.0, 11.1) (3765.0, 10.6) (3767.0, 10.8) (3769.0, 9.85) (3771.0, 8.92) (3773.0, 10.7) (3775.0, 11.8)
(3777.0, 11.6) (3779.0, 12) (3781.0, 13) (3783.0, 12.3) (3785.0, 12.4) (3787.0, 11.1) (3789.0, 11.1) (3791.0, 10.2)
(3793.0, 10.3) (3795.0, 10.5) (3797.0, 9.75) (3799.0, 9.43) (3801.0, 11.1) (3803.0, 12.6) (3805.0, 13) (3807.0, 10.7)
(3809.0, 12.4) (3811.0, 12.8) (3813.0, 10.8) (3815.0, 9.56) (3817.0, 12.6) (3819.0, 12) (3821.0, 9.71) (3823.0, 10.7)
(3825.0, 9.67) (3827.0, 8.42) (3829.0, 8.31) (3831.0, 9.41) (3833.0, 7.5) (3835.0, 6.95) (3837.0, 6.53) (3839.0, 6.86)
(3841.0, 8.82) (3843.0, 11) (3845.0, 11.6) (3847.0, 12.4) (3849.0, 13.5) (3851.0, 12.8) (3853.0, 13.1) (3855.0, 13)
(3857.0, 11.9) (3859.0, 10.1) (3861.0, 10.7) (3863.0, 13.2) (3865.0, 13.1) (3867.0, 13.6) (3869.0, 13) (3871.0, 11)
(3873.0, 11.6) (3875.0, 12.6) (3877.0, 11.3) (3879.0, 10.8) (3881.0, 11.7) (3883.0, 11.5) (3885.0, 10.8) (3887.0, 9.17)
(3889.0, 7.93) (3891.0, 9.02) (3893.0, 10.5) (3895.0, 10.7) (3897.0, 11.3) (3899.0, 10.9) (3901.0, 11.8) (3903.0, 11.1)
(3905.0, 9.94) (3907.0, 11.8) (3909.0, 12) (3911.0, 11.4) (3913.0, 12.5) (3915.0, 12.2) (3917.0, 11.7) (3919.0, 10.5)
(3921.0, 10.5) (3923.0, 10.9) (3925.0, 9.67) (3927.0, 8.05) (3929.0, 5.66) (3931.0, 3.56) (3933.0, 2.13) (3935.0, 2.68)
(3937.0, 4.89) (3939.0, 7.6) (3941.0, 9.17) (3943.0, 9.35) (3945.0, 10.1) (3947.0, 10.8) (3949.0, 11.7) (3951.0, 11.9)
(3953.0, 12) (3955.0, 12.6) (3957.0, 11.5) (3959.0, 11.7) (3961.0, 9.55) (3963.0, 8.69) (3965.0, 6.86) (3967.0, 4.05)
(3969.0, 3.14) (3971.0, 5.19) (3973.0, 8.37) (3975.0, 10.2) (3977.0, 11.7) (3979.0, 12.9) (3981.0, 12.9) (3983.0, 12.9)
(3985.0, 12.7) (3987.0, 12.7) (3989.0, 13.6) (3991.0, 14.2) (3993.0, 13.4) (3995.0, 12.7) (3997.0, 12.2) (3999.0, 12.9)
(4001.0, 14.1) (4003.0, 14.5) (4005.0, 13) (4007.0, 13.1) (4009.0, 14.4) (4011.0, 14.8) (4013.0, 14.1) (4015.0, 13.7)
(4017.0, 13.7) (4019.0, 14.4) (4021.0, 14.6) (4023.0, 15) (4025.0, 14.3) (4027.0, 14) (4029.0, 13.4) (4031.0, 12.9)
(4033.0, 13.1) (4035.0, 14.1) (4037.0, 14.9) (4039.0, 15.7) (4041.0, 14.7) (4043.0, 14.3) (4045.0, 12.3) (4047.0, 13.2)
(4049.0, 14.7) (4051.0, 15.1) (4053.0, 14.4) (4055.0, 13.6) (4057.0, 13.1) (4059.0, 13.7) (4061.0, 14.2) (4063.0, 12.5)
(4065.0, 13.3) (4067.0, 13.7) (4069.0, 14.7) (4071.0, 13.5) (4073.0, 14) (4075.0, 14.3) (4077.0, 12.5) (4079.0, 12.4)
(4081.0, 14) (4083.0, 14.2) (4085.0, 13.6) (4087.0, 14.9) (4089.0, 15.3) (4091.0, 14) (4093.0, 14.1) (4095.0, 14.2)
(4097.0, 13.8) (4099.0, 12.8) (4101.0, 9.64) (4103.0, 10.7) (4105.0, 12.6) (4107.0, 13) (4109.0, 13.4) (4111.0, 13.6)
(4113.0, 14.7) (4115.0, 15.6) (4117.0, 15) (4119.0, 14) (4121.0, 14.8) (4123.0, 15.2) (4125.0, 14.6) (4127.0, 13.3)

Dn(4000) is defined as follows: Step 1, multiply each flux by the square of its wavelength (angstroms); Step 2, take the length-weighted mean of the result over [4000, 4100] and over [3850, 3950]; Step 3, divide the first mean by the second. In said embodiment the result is 1.5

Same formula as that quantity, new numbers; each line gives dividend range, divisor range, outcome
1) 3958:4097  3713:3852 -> 1.44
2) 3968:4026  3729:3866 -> 1.33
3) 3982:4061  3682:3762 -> 1.69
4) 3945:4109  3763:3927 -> 1.28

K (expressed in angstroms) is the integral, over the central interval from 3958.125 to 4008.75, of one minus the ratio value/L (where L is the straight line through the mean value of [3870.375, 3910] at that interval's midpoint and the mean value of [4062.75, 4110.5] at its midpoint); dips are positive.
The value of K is 4.1 angstroms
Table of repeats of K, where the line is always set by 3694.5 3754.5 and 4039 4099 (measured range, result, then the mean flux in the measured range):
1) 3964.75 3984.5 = 5.8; 8.99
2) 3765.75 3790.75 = -2.8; 11.3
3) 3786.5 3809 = -1.3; 11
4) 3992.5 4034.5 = -1.8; 13.7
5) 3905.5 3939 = 9.0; 8.74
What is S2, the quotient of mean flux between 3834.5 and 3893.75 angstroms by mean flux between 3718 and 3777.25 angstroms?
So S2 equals 1.2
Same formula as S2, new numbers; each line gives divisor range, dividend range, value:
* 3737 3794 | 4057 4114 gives 1.29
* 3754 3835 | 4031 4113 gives 1.27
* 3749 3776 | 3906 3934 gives 0.92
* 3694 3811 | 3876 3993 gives 0.97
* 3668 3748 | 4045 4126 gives 1.42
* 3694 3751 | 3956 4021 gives 1.25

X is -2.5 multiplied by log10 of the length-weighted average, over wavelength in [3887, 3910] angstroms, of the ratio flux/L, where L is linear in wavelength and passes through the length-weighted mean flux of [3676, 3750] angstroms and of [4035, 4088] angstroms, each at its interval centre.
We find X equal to 0.12 mag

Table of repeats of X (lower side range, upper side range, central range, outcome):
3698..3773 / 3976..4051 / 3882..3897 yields 0.18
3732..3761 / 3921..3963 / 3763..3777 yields -0.17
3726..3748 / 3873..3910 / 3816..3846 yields 0.10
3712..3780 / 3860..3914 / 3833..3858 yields 0.03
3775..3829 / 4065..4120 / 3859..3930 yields 0.09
